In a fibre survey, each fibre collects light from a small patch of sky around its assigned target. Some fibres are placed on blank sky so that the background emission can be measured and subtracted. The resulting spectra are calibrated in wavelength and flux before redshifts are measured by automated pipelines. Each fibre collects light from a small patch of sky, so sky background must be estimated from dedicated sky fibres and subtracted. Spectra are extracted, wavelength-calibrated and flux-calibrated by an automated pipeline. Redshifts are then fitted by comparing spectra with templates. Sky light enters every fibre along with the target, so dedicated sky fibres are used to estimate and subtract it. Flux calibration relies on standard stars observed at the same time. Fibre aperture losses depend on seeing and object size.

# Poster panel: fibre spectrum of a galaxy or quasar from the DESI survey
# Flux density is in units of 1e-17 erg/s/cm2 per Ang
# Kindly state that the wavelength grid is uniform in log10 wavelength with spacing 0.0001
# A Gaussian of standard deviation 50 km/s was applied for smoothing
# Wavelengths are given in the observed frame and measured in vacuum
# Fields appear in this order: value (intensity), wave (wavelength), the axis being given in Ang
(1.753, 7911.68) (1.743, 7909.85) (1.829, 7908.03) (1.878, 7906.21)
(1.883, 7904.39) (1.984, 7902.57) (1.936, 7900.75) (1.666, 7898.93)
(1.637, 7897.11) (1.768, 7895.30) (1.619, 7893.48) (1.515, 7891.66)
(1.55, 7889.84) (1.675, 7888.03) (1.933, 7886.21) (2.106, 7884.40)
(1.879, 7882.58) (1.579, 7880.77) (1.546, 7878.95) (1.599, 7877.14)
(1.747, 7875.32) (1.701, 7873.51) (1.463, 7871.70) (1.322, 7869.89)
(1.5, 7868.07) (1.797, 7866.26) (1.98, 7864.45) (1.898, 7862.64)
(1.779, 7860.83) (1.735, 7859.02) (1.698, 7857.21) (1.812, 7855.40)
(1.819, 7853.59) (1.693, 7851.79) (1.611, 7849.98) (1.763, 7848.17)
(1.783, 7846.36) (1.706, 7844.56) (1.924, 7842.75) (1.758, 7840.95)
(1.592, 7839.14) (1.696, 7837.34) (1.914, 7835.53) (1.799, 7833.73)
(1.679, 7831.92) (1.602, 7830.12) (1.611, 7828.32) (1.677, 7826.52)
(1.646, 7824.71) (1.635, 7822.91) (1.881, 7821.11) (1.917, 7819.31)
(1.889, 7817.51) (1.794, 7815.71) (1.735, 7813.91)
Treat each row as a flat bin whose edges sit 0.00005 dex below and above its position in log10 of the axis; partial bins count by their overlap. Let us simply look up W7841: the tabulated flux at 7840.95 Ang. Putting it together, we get 1.758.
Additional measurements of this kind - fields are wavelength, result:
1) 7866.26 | 1.797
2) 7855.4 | 1.812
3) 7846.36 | 1.783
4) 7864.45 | 1.98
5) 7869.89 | 1.322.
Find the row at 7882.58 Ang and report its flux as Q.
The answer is 1.879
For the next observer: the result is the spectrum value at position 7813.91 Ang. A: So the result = 1.735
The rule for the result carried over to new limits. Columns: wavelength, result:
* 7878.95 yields 1.546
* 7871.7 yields 1.463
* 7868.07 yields 1.5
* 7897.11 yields 1.637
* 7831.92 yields 1.679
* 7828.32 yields 1.611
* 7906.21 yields 1.878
